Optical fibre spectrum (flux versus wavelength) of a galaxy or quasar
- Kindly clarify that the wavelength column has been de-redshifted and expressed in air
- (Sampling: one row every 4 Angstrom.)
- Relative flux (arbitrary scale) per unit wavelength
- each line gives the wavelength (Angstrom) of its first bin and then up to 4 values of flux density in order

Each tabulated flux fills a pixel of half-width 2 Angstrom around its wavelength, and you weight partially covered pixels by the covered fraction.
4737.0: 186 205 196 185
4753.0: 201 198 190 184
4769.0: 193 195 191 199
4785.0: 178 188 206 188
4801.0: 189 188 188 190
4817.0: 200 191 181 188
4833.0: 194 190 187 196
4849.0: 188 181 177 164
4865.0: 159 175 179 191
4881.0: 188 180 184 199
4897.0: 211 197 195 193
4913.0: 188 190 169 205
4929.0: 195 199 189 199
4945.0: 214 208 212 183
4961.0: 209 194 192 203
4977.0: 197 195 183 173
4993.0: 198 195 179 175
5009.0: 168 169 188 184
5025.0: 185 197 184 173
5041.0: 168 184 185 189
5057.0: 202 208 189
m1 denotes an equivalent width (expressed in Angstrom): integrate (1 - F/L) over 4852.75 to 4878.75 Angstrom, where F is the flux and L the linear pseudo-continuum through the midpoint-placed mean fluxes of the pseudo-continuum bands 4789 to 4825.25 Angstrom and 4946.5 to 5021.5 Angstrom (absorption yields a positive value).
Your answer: 2.2 Angstrom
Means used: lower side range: 192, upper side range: 190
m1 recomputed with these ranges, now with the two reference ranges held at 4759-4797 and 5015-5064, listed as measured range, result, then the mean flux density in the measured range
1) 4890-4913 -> -1.0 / 197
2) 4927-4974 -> -2.7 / 200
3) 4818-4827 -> 0.1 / 188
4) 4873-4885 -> 0.2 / 186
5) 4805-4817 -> 0.0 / 191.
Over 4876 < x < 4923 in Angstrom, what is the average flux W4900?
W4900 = 190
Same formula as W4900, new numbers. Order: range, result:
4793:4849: 190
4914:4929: 189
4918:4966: 198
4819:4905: 186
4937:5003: 196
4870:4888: 184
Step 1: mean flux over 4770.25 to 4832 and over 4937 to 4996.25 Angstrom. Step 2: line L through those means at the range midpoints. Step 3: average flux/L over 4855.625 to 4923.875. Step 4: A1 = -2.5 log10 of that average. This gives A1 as 0.05 mag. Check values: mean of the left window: 191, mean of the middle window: 185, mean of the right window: 197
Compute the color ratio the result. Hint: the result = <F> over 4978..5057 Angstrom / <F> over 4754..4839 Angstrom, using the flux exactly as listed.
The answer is 1.0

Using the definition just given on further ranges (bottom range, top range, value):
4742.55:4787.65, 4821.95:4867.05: 0.95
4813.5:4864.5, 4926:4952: 1.08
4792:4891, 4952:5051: 1.01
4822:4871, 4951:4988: 1.08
